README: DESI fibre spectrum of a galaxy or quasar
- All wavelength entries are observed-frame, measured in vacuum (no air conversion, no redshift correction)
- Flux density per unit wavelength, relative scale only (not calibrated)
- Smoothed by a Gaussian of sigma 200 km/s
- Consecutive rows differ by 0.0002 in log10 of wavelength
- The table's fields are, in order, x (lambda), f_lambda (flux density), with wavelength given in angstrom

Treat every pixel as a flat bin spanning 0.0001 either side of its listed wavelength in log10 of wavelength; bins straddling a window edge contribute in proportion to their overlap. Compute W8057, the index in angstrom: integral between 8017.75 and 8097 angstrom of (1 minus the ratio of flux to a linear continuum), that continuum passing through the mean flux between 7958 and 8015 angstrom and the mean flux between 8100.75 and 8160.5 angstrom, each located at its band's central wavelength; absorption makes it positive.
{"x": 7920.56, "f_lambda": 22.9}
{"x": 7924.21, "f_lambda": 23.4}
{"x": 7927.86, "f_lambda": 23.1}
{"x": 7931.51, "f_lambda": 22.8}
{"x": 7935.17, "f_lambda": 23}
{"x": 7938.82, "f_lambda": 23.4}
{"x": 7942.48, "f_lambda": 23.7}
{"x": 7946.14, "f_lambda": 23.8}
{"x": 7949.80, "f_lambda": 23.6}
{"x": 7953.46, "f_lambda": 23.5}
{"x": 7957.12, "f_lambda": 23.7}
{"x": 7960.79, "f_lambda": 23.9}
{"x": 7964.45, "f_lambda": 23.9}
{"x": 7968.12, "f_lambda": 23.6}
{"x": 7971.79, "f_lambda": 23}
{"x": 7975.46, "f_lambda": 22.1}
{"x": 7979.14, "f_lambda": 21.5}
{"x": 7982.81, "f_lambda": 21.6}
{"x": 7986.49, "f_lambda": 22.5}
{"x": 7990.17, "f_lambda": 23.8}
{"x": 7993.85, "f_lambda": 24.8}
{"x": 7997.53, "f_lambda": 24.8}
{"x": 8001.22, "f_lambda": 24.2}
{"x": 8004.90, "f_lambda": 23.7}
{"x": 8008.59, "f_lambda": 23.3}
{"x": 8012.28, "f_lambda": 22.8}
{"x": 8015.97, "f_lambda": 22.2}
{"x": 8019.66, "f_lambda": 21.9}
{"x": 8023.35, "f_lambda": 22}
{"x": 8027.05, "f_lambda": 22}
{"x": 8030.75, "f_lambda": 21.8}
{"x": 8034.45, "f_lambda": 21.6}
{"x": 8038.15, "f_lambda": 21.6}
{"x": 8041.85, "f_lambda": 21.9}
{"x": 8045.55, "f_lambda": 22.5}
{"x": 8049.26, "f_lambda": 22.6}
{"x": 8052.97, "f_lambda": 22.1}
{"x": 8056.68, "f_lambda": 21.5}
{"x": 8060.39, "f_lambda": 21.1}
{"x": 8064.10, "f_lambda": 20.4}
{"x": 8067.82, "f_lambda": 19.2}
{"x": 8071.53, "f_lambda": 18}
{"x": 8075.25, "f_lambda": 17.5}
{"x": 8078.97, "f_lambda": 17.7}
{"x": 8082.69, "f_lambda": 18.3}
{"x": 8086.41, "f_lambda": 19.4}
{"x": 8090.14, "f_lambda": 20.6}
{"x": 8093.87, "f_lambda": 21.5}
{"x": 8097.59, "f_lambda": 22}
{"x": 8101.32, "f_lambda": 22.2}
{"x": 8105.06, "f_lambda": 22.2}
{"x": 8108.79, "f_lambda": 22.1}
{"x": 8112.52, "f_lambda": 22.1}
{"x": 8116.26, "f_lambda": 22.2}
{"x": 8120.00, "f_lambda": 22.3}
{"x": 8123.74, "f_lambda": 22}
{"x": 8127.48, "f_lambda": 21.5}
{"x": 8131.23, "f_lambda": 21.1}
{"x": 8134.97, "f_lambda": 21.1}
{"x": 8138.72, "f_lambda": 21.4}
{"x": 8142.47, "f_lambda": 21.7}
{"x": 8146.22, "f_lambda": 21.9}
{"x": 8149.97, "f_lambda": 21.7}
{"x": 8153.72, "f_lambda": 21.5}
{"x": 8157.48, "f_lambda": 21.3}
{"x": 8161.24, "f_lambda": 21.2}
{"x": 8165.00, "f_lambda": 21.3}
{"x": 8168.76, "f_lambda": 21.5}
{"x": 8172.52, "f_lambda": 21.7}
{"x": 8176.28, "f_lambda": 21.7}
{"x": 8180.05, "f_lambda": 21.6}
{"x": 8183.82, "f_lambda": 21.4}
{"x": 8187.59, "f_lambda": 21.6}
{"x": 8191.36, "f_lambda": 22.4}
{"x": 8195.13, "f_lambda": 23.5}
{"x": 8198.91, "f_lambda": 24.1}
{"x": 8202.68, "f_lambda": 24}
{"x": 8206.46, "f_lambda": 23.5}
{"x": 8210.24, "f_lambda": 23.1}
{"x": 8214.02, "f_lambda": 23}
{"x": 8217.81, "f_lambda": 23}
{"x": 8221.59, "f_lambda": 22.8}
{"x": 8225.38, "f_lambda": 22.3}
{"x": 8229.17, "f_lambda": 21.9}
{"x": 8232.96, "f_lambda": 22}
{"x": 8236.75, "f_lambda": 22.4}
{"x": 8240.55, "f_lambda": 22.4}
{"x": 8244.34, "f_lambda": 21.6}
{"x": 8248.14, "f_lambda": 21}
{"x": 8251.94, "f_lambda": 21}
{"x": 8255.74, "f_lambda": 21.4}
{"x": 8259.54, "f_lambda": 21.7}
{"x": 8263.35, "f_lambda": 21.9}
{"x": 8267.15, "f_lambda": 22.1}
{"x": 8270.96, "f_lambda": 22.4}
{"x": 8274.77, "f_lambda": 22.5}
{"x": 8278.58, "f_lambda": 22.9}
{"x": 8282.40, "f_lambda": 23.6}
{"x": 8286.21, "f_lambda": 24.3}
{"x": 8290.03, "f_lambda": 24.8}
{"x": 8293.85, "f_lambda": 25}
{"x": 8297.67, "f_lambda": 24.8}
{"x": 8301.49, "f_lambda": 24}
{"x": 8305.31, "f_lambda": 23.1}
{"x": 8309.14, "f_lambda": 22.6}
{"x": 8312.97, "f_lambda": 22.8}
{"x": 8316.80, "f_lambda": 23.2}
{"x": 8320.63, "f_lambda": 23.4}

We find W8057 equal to 6.3 angstrom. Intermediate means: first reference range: 23.3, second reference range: 21.7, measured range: 20.7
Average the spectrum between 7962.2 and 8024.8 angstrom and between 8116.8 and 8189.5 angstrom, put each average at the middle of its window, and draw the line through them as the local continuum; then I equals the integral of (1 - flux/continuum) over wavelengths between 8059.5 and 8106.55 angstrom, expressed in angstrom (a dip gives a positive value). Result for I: 4.75 angstrom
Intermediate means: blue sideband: 23.1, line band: 20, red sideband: 21.6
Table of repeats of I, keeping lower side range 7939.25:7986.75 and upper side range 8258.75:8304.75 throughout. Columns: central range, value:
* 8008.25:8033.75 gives 1.1 angstrom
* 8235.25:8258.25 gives 1.7 angstrom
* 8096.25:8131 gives 1.8 angstrom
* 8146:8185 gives 3.0 angstrom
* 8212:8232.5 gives 0.7 angstrom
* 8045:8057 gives 0.5 angstrom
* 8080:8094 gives 2.2 angstrom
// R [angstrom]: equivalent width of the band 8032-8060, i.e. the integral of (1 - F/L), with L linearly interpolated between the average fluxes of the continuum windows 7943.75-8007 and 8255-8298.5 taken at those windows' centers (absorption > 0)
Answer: 1.7 angstrom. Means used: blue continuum 23.4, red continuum 23.1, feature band 21.9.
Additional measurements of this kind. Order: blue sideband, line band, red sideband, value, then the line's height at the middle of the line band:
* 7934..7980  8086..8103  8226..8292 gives 1.19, 22.9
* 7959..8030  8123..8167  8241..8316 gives 2.78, 22.9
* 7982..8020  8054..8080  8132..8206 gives 3.78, 22.8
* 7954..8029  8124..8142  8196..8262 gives 1.04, 22.7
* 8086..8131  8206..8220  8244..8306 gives -0.42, 22.4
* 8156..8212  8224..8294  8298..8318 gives 1.38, 22.9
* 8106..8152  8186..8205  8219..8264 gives -1.15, 21.8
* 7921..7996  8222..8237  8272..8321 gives 0.85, 23.5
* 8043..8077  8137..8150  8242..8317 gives -0.14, 21.4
